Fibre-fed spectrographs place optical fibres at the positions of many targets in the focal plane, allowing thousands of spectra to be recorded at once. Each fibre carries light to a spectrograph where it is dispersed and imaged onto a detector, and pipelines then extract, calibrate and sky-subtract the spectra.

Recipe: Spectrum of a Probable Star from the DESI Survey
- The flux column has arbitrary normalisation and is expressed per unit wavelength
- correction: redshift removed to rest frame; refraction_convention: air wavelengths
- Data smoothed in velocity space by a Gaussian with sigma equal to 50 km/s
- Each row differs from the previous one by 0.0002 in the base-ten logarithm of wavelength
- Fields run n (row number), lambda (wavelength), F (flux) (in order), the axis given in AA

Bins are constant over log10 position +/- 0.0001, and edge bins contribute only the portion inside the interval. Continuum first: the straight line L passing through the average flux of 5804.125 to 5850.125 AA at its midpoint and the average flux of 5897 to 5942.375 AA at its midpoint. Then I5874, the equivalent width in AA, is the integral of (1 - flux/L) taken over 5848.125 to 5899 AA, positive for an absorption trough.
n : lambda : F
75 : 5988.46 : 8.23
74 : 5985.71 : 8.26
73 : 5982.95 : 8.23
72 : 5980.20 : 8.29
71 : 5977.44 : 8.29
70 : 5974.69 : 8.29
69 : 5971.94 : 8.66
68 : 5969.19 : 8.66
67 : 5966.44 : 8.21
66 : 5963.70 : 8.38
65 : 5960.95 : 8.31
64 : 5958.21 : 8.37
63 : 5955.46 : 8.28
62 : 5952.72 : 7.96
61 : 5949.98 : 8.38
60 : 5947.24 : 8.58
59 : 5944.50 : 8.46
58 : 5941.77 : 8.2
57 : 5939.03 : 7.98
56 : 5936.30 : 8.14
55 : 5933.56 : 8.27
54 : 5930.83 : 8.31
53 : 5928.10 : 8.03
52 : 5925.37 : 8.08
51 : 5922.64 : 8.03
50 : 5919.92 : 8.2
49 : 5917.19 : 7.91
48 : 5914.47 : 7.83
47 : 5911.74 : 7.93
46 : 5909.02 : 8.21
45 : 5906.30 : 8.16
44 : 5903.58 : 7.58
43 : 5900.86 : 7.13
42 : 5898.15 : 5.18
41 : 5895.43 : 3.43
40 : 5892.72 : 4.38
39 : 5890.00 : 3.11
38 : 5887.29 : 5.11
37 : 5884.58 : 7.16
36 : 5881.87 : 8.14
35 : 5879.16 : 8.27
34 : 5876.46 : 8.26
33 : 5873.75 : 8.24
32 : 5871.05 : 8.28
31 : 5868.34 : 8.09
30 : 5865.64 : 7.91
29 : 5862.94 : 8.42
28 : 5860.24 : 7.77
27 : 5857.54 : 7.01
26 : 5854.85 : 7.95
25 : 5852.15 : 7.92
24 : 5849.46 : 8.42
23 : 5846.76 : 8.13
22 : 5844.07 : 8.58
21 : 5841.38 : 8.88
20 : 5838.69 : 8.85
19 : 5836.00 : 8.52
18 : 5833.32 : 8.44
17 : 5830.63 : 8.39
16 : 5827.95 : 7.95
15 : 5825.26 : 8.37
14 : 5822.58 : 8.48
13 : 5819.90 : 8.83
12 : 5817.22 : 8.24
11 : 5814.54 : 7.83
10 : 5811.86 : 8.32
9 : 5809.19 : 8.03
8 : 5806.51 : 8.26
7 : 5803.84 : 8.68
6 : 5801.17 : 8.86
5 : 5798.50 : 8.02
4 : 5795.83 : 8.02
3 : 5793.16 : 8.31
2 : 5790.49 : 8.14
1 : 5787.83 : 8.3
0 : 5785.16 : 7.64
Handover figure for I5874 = 7.0 AA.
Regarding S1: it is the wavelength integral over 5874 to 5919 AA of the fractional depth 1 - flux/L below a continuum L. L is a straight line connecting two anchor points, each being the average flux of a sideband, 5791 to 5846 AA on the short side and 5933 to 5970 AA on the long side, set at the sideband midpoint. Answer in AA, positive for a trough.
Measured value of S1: 8.3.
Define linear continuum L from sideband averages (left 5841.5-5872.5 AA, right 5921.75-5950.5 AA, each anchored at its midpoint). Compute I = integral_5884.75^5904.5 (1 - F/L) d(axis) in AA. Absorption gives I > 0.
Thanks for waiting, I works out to 7.1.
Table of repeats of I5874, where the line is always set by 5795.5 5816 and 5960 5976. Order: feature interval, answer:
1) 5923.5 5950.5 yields 0.5 AA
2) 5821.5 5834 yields 0.0 AA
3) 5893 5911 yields 3.9 AA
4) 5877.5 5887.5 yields 1.1 AA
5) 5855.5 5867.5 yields 0.7 AA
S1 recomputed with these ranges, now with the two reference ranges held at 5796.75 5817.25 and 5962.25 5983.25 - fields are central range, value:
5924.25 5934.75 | 0.2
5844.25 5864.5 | 0.8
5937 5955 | 0.2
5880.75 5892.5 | 3.7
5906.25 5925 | 0.7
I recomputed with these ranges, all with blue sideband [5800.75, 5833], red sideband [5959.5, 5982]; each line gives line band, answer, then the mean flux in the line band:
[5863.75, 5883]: 0.41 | 8.18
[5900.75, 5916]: 0.92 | 7.86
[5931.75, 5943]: 0.30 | 8.15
